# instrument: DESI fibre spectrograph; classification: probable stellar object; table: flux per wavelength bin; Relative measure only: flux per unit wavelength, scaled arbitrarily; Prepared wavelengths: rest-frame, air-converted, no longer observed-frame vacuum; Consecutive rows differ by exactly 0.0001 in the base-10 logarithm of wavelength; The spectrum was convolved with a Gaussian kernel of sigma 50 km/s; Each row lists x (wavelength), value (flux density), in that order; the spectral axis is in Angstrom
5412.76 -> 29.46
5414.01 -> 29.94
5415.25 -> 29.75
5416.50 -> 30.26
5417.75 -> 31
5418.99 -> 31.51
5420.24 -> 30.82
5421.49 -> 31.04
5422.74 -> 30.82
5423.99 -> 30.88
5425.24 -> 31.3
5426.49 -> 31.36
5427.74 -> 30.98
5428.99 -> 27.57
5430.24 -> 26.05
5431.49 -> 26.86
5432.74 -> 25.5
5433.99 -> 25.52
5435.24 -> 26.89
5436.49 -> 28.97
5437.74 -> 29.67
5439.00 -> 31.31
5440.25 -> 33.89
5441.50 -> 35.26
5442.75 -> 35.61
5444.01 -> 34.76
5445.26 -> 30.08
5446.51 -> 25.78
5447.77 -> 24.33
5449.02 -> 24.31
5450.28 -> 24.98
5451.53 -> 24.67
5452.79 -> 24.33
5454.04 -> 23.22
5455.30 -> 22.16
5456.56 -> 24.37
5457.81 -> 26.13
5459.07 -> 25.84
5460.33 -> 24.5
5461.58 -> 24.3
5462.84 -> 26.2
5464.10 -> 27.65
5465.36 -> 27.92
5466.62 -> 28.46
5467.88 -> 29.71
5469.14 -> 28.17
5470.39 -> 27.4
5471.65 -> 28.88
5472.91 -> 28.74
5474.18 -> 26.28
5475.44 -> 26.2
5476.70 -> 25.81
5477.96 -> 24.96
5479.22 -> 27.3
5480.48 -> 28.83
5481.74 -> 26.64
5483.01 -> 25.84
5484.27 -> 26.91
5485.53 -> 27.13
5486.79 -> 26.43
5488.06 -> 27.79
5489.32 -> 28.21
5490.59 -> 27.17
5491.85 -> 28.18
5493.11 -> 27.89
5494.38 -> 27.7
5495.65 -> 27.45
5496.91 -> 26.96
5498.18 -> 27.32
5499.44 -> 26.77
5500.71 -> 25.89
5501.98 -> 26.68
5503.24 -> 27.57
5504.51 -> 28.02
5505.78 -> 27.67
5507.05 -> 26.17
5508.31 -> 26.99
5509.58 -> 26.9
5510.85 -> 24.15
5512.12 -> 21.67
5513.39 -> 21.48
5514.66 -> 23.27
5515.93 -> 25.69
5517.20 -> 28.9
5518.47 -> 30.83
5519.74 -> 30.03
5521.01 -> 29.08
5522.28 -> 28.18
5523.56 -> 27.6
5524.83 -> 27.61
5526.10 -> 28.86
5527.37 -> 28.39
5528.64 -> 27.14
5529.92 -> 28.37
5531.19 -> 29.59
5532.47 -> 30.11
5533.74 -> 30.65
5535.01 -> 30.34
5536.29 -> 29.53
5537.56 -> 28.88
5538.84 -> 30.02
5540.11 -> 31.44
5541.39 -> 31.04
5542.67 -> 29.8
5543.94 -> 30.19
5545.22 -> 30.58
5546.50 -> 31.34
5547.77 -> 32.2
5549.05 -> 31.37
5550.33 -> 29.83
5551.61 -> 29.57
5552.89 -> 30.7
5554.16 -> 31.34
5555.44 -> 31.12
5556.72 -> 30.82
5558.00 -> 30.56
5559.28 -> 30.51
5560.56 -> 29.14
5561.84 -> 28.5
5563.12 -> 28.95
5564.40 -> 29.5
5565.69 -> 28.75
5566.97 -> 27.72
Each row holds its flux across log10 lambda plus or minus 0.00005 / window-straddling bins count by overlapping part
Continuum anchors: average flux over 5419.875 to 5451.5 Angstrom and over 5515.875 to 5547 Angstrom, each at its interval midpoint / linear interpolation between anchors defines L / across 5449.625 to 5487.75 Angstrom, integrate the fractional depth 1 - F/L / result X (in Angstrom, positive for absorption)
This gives 3.9 Angstrom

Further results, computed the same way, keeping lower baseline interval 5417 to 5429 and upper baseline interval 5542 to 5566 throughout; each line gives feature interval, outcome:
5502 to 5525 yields 2.80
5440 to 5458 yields 1.91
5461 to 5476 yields 1.54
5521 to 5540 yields 0.85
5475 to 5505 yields 3.43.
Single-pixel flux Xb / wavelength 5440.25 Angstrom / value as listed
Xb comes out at 33.89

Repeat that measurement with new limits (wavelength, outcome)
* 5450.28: 24.98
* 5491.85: 28.18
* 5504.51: 28.02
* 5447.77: 24.33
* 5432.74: 25.5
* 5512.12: 21.67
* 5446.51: 25.78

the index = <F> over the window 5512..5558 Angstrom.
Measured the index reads 29.2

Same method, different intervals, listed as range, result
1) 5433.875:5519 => 27.1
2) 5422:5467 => 27.8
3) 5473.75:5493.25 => 27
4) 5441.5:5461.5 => 26.6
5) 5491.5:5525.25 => 26.9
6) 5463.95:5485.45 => 27.4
